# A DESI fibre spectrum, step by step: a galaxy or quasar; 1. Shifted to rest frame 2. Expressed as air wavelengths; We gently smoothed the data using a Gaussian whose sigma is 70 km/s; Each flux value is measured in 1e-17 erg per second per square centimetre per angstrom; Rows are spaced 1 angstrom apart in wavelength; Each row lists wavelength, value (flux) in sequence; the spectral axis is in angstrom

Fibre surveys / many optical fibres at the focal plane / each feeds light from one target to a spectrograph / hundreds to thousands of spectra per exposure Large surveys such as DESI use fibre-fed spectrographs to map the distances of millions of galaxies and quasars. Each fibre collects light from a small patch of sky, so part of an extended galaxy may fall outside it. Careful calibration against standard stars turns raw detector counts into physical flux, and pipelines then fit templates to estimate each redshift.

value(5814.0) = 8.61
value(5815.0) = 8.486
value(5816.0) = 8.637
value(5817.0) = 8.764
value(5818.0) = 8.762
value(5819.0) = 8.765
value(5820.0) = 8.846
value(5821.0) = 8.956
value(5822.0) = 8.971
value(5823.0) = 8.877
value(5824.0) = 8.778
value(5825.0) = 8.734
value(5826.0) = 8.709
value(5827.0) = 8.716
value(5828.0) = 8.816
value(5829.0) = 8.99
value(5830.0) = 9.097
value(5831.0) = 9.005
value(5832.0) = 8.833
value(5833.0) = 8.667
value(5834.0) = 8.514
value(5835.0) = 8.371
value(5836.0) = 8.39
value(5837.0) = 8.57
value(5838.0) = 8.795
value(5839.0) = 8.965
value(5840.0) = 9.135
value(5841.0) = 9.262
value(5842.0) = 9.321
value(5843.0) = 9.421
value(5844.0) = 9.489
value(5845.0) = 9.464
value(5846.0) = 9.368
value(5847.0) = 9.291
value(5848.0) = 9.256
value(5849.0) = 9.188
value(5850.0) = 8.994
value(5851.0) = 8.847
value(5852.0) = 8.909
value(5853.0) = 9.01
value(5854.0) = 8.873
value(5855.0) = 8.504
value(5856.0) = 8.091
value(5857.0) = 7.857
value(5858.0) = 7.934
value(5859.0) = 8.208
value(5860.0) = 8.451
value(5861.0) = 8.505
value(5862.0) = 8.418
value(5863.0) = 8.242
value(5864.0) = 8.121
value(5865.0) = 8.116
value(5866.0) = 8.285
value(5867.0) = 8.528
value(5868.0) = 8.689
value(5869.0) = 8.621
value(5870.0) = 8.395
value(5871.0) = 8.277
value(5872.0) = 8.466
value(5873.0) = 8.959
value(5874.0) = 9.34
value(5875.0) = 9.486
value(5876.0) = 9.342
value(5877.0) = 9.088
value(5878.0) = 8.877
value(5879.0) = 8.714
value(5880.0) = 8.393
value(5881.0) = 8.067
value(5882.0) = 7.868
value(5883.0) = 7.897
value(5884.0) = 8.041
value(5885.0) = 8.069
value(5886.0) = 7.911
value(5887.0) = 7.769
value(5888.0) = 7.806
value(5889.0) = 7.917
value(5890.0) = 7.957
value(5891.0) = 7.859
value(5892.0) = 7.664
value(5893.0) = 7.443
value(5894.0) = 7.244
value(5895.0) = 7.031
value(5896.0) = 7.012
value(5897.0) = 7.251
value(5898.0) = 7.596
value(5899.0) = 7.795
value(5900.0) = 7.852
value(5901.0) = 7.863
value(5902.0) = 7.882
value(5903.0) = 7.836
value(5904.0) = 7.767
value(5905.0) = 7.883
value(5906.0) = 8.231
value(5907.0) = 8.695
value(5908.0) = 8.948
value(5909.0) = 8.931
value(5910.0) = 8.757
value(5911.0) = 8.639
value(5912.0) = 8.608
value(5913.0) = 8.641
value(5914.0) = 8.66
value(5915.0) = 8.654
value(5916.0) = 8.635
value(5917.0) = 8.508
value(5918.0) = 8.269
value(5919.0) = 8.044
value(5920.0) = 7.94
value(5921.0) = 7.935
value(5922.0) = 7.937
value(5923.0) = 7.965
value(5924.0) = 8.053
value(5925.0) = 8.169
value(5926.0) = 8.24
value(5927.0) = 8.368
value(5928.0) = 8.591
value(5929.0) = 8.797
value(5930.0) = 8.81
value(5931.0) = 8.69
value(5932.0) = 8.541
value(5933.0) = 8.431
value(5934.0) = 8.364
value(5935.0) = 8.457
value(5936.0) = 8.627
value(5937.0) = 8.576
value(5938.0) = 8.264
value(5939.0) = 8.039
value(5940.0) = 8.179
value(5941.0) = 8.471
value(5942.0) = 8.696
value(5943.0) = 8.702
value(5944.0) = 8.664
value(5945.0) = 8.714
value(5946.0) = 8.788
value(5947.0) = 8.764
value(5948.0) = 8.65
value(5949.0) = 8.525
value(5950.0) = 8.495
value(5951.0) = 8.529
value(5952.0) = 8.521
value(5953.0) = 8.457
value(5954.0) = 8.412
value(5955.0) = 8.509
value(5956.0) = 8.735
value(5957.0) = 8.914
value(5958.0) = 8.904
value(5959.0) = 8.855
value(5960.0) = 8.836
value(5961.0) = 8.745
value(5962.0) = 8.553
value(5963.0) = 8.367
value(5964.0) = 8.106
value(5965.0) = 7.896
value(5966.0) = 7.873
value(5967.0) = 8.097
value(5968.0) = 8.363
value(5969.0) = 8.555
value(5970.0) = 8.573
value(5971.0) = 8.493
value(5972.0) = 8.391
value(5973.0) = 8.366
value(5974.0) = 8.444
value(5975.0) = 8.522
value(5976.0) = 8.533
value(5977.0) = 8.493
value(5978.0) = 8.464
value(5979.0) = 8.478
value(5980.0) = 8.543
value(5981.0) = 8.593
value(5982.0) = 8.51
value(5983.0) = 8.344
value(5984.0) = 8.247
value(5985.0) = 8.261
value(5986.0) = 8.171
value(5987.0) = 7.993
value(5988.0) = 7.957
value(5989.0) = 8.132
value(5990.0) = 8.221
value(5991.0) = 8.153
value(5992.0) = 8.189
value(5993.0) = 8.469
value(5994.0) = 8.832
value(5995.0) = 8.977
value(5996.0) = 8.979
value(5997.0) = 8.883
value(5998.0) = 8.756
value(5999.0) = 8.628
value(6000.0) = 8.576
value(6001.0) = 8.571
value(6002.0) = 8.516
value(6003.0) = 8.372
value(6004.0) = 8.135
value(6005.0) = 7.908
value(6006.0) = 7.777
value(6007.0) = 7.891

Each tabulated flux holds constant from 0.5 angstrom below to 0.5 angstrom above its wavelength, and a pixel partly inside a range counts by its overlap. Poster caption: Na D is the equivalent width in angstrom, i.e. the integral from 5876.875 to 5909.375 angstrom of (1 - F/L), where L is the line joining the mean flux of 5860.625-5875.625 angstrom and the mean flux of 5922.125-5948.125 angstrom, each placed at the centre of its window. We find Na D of 2.2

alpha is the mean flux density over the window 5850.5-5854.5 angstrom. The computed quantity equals 8.91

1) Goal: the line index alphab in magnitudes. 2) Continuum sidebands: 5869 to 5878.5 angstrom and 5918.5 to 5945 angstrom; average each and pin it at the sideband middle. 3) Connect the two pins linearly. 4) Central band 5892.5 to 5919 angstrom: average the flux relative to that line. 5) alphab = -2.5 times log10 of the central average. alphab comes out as 0.07 mag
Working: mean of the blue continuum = 8.9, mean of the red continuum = 8.37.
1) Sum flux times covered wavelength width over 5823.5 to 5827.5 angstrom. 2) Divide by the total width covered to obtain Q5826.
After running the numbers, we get 8.73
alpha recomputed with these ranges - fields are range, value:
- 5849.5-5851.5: 8.92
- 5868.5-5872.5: 8.44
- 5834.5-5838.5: 8.53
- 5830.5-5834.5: 8.75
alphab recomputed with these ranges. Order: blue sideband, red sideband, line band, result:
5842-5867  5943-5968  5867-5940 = 0.05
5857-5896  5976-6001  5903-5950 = -0.01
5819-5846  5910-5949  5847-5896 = 0.05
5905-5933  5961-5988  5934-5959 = -0.02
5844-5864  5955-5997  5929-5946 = 0.00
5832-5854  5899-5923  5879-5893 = 0.08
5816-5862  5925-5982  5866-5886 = 0.02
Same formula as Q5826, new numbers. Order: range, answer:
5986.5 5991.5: 8.09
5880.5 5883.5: 7.94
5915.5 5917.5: 8.57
